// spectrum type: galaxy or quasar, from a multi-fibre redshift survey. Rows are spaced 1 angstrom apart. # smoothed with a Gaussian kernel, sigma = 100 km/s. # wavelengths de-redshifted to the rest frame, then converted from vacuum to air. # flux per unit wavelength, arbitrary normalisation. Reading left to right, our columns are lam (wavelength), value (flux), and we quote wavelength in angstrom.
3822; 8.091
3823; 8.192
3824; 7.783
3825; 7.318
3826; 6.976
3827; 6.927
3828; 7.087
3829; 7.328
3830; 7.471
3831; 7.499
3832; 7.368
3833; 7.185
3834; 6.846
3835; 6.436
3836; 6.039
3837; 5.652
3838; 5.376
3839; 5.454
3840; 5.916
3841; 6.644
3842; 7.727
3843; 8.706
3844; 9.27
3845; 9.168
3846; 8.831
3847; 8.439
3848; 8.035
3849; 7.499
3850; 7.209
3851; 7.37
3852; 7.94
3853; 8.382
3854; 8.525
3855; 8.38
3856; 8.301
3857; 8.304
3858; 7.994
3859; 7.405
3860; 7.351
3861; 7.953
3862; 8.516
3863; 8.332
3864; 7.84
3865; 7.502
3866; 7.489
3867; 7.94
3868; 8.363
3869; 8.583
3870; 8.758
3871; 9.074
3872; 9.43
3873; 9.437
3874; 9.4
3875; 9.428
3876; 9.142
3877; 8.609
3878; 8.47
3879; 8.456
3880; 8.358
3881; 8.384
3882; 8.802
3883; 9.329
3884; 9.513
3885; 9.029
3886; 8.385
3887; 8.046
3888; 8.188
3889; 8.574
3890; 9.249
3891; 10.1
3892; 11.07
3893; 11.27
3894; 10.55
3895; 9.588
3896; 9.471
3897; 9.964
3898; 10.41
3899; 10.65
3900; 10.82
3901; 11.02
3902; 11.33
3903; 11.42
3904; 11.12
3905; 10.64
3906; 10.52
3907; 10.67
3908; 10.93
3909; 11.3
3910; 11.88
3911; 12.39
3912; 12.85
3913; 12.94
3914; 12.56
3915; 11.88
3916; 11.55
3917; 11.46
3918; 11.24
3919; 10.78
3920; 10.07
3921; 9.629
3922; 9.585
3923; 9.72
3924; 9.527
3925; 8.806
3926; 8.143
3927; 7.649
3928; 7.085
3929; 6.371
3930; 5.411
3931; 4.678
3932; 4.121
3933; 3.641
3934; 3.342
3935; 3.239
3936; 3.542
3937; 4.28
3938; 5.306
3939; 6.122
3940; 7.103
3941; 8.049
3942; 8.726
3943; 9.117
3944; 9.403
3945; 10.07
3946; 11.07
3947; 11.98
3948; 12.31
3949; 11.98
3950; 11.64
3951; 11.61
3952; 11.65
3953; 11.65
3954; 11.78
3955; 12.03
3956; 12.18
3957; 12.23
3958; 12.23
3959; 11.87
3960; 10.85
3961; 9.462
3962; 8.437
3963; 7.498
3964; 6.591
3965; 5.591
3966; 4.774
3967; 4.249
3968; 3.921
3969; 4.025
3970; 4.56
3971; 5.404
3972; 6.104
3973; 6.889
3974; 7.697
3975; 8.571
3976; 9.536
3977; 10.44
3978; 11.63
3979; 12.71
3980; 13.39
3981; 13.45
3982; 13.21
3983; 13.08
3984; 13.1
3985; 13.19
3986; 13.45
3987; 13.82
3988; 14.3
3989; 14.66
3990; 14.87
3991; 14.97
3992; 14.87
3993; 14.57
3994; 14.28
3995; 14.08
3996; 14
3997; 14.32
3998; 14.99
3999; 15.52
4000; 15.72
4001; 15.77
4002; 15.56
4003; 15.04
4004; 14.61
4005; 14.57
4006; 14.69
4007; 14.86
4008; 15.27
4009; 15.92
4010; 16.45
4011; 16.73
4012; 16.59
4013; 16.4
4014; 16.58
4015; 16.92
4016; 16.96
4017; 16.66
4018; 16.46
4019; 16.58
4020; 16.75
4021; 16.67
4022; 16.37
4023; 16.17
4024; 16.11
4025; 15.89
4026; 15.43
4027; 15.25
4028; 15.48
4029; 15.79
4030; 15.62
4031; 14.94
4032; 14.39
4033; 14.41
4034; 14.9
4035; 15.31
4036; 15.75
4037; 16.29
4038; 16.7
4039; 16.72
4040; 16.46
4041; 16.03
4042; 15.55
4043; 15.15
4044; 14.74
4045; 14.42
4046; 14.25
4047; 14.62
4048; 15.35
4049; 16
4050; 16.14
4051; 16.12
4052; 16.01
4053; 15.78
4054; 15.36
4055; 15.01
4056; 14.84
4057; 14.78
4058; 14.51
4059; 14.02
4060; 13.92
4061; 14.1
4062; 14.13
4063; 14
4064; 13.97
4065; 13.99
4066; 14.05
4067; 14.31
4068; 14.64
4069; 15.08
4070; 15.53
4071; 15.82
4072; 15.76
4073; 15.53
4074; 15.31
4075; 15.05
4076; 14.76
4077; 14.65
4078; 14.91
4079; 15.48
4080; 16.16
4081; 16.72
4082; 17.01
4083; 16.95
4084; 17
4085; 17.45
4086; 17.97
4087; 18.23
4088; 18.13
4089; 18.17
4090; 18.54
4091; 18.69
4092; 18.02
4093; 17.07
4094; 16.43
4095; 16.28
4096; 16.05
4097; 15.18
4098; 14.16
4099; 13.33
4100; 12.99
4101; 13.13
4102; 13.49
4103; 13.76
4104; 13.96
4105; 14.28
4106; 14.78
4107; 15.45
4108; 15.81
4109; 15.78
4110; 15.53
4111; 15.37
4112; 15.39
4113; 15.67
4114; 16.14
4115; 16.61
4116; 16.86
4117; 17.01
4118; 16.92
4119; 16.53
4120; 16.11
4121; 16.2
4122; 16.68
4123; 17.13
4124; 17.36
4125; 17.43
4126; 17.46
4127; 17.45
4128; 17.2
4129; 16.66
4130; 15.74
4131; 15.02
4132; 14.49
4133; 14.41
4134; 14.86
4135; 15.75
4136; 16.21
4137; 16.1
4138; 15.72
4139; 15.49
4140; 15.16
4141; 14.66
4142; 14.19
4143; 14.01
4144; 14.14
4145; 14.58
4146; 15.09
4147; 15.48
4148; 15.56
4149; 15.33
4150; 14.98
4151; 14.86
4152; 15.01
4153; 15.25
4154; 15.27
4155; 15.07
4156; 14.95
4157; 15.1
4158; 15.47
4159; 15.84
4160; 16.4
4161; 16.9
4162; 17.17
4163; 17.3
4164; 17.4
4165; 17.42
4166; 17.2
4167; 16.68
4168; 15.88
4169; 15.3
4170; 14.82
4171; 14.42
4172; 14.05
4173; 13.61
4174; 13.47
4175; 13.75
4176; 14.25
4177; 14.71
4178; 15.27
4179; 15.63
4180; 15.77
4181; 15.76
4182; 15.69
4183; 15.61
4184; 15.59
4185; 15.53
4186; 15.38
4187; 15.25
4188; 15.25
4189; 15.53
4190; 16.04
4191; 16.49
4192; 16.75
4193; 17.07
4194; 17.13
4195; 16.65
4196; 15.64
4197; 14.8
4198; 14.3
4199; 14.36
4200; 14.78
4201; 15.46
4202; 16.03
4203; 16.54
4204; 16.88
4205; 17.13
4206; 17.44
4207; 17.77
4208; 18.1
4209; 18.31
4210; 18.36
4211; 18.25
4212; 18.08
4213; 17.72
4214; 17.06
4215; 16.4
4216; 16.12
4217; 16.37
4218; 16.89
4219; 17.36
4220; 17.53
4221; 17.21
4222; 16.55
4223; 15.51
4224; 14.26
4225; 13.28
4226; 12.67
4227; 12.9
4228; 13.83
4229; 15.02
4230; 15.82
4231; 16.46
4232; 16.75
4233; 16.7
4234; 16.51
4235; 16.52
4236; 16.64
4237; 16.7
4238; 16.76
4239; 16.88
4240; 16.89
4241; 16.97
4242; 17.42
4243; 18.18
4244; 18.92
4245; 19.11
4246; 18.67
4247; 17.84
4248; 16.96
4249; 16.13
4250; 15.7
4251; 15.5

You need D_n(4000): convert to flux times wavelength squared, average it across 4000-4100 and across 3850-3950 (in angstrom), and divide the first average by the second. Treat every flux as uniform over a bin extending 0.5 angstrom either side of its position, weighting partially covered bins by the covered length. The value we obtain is 1.88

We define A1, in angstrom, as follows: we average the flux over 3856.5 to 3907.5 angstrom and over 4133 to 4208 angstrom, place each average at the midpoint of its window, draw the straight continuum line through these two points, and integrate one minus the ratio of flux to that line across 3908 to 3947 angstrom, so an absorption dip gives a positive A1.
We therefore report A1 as 5.9 angstrom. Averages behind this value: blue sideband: 9.22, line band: 8.62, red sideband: 15.6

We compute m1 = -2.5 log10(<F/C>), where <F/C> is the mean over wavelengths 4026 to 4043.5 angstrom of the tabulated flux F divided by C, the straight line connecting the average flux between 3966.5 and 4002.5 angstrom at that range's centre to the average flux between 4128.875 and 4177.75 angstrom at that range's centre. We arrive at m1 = -0.21 mag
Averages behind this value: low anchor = 11.8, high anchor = 15.3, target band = 15.6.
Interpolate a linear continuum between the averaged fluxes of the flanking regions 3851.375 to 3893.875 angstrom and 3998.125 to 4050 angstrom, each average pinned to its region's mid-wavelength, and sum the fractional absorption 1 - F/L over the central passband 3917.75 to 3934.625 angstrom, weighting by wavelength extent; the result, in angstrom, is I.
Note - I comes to 5.4 angstrom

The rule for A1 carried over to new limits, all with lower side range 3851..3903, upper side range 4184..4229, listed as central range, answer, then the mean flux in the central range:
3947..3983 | 4.3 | 9.57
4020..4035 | -4.1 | 15.6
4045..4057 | -2.4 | 15.3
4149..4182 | -0.5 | 15.5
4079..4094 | -4.4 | 17.5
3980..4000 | -4.8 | 14.2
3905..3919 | -2.7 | 11.6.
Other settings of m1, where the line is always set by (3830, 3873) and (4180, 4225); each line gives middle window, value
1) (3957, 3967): 0.22 mag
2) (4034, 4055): -0.24 mag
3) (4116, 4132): -0.16 mag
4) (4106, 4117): -0.13 mag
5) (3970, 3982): 0.14 mag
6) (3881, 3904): -0.13 mag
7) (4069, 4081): -0.17 mag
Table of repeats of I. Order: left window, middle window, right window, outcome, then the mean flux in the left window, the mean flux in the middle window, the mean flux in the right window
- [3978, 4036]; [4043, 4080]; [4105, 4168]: 1.17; 15.1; 14.9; 15.9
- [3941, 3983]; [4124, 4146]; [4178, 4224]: -1.68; 9.6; 15.6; 16.4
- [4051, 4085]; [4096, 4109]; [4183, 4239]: 0.92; 15.2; 14.3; 16.2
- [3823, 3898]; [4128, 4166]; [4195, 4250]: -1.94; 8.21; 15.5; 16.5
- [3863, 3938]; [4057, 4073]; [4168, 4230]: -2.22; 9.09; 14.6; 15.8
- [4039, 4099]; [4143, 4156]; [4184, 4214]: 0.92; 15.7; 15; 16.4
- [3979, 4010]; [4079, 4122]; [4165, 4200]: -3.07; 14.5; 16.1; 15.4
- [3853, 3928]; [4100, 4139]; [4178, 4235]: -3.94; 9.57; 15.8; 16.1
